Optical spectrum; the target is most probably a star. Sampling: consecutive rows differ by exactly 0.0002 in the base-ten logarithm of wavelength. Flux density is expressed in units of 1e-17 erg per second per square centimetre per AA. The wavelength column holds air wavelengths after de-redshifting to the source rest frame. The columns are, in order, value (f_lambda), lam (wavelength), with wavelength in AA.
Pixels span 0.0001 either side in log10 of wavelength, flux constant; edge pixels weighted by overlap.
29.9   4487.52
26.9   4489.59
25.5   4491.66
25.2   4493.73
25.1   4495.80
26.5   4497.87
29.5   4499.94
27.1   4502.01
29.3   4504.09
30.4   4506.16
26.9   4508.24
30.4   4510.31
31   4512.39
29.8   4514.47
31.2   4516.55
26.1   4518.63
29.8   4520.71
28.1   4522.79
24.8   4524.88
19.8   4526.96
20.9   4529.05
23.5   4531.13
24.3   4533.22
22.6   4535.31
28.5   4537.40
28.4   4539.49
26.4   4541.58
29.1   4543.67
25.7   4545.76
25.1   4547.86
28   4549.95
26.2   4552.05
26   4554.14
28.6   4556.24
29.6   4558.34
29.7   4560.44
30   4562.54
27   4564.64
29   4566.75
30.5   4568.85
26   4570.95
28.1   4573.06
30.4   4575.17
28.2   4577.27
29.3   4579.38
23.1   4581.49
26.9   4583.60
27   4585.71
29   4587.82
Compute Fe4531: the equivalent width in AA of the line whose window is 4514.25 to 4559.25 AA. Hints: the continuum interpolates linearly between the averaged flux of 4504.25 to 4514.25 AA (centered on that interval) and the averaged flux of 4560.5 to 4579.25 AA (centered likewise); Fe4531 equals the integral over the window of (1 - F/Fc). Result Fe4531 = 4.4 AA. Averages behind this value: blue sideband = 29.7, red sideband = 28.7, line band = 26.4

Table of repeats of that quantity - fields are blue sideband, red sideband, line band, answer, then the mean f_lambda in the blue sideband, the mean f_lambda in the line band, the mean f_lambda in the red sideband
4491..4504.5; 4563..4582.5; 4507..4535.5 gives 0.7 AA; 26.8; 26.5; 28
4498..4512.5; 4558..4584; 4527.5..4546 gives 2.1 AA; 29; 25.3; 28.3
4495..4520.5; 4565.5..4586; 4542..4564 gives 0.3 AA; 28.7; 27.8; 27.9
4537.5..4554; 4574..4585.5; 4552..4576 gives -1.0 AA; 27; 28.5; 27.5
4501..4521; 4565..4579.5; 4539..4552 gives 0.9 AA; 29.2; 27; 28.7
